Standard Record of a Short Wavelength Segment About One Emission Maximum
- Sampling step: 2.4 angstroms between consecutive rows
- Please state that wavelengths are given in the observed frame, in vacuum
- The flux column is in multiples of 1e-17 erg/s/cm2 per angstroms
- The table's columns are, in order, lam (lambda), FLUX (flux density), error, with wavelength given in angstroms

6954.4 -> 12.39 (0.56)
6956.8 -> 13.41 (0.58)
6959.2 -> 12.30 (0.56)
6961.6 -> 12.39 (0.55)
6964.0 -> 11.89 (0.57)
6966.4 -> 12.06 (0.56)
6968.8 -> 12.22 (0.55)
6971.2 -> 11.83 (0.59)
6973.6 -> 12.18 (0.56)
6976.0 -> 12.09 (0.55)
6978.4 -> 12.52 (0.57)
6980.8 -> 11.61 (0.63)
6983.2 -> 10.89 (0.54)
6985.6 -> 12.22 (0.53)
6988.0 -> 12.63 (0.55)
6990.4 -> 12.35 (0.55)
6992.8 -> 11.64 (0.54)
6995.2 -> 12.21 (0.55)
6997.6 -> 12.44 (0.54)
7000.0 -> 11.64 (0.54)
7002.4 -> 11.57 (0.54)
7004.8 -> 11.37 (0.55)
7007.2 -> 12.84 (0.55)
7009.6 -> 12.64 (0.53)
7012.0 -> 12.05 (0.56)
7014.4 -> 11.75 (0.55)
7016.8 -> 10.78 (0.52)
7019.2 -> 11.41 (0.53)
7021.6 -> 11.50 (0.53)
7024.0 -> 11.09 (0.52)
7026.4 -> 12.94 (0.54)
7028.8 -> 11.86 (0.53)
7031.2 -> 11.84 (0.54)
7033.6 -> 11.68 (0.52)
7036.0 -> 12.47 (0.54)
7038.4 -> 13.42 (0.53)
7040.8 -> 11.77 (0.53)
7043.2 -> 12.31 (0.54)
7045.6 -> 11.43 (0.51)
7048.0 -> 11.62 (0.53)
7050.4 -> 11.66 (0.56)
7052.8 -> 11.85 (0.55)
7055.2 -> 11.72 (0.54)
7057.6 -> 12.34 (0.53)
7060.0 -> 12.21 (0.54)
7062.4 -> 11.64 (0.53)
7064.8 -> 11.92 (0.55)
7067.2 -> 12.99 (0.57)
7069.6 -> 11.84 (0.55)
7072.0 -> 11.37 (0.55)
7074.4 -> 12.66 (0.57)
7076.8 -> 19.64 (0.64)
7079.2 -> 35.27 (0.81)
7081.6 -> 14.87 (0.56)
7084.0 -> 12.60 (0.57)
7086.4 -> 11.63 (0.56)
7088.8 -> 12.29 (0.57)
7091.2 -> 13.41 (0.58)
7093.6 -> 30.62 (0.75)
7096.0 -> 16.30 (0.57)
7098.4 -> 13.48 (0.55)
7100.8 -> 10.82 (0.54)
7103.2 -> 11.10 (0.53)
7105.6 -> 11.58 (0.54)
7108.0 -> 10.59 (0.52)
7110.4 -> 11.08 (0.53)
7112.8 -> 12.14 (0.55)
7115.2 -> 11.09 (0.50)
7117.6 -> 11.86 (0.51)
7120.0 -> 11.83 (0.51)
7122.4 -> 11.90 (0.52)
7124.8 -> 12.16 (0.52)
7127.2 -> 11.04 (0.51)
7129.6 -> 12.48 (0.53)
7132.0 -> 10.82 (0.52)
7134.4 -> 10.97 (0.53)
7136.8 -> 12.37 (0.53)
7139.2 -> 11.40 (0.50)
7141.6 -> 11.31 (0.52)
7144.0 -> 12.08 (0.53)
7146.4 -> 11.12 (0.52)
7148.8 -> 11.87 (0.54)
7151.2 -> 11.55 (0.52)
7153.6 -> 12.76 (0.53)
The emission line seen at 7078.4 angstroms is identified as [S II]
